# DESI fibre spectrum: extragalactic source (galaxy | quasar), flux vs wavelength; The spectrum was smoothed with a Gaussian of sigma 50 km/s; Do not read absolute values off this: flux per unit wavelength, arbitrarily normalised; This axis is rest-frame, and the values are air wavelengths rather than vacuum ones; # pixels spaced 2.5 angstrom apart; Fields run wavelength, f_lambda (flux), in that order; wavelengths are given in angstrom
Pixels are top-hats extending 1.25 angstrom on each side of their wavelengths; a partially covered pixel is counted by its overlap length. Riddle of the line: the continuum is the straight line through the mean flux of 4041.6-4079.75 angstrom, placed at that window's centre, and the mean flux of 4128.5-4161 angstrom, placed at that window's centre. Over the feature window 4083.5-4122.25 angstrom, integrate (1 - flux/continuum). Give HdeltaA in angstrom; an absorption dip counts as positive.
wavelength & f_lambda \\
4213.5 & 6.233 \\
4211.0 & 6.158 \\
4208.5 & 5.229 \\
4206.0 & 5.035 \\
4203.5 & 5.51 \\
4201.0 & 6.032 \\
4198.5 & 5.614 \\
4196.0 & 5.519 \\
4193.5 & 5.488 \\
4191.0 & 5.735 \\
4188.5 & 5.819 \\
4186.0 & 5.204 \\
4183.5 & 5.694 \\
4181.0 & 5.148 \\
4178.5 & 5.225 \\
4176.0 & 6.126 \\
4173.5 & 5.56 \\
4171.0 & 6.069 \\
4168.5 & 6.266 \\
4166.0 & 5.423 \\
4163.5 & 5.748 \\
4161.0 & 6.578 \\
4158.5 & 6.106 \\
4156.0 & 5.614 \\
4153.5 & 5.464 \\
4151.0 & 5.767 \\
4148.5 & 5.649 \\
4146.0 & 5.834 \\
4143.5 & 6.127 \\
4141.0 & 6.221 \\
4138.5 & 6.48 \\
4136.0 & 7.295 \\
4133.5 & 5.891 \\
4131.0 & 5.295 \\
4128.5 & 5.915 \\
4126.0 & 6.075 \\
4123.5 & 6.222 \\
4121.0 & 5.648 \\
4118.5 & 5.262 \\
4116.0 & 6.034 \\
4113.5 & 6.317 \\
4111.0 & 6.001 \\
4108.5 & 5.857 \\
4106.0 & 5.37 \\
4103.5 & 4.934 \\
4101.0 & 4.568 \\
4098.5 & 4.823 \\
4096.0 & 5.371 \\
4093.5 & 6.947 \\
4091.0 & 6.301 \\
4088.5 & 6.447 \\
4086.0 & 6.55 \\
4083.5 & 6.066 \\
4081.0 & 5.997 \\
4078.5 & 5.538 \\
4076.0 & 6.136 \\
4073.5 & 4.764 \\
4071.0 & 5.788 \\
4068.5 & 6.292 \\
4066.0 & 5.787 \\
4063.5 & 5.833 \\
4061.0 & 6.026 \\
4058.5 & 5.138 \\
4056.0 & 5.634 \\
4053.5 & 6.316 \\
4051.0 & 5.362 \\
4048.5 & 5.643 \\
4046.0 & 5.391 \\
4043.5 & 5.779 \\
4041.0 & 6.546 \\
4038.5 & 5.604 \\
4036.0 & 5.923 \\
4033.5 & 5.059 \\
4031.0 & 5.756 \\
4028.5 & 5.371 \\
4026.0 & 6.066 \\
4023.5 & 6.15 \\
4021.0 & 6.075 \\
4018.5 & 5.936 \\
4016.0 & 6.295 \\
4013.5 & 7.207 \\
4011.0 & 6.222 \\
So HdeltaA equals 0.5 angstrom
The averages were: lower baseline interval 5.71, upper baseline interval 6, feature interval 5.77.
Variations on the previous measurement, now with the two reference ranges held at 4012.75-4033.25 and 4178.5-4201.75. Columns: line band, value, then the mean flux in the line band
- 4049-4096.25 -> -0.2 angstrom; 5.92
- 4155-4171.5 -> -1.0 angstrom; 5.97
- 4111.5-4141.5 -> -1.6 angstrom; 6.05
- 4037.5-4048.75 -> 0.3 angstrom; 5.81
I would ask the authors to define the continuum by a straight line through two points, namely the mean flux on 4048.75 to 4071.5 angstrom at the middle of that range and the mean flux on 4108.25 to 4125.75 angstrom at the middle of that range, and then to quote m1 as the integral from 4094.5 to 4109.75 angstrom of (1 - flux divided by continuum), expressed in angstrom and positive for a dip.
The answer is 1.8 angstrom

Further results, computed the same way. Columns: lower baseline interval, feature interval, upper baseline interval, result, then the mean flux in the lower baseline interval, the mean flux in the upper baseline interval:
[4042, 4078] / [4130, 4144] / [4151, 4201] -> -1.3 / 5.71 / 5.71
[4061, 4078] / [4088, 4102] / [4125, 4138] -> 0.4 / 5.78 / 6.12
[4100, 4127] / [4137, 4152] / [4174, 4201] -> -1.1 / 5.67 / 5.58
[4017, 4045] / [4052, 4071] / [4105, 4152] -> 0.1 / 5.84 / 5.97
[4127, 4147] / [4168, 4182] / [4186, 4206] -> 0.2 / 6.14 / 5.6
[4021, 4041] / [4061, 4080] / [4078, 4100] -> 0.6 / 5.78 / 6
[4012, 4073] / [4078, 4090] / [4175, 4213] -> -0.8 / 5.86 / 5.58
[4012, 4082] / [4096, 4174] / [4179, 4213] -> -2.0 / 5.84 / 5.56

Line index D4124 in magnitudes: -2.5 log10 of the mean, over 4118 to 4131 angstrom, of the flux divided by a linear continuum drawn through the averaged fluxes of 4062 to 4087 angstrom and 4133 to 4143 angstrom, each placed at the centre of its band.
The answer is 0.10 mag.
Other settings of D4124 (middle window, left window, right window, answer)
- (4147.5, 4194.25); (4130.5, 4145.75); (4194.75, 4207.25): 0.028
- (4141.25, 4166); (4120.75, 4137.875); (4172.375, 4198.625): -0.002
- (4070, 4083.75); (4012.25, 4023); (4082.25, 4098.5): 0.094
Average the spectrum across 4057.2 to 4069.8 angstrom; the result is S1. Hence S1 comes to 5.81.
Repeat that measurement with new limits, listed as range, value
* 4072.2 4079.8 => 5.48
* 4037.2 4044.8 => 5.97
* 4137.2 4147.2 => 6.17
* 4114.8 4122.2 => 5.65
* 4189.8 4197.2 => 5.58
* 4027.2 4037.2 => 5.53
